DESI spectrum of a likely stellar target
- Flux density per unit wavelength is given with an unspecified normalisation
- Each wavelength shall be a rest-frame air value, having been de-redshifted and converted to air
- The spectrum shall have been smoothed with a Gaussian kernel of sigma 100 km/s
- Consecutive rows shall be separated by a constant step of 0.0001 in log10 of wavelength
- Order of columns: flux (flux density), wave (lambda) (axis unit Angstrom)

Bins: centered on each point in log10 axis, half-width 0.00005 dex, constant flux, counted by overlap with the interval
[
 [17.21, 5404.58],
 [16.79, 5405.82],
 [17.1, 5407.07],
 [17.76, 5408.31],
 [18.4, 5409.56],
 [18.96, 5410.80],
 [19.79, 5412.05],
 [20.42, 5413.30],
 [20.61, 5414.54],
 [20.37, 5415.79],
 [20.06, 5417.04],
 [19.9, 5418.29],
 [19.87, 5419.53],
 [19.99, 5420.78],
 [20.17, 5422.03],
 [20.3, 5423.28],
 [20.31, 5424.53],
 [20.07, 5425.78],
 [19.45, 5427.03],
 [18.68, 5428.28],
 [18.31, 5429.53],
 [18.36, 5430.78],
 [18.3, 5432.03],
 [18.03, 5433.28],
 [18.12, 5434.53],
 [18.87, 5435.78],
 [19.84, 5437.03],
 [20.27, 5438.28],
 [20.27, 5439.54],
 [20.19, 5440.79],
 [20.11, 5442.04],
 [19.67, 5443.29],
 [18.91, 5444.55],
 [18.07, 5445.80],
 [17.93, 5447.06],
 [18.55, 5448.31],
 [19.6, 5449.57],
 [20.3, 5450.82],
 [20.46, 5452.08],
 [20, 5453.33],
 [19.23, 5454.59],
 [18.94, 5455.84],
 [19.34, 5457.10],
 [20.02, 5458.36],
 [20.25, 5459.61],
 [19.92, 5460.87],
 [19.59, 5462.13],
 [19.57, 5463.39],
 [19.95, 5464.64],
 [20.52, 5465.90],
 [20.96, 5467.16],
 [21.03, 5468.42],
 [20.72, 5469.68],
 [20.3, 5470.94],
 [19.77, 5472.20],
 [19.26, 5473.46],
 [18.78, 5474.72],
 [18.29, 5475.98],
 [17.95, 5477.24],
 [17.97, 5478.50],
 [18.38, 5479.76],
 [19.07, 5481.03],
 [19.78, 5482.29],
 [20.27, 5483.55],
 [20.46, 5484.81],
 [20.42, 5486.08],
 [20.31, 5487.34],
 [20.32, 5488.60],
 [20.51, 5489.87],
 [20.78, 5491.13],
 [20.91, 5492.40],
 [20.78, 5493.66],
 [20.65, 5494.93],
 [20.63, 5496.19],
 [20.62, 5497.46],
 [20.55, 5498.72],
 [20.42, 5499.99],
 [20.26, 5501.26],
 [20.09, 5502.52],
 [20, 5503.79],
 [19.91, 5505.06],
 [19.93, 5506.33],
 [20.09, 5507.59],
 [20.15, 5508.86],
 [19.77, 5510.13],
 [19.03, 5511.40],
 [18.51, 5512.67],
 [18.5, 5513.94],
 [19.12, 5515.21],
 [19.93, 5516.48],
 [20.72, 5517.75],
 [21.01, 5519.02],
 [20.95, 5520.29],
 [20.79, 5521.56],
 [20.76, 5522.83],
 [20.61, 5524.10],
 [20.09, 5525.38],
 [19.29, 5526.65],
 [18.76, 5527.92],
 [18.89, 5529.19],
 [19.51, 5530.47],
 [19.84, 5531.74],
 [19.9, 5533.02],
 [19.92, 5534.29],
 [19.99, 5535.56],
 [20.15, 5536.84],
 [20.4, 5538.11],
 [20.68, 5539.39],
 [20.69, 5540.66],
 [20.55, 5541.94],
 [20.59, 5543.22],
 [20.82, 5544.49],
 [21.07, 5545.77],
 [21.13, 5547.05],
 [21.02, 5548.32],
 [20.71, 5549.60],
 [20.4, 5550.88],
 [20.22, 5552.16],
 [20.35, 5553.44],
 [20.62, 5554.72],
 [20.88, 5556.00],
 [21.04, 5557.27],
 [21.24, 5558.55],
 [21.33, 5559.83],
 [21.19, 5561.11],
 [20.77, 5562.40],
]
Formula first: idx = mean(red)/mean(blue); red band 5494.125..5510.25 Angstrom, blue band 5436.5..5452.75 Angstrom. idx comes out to 1.04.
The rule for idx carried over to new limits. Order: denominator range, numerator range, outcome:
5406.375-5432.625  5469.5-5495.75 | 1.02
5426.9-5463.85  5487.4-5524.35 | 1.05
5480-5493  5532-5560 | 1.02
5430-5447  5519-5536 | 1.05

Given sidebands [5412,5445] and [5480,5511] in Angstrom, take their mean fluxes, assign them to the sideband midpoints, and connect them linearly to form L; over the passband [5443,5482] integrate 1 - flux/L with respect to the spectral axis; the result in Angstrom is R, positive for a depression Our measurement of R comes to 0.9 Angstrom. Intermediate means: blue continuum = 19.6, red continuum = 20.2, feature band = 19.5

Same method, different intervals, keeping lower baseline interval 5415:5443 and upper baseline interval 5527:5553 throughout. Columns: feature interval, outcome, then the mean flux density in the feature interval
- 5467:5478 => 0.1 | 19.6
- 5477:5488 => 0.2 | 19.5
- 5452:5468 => -0.1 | 19.9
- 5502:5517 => 0.4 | 19.6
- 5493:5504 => -0.3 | 20.5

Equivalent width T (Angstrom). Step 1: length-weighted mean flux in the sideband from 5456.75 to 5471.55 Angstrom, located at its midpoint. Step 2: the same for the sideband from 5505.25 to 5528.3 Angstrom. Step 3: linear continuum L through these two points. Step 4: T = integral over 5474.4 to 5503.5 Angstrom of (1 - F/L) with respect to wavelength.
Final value 0.2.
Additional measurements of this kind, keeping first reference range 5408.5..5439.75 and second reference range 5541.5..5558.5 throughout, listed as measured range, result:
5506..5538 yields 0.9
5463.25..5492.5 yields 0.3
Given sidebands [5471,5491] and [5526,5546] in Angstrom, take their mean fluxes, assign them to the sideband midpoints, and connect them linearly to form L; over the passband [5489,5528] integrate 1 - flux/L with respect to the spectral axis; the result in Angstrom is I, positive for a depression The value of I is -0.8 Angstrom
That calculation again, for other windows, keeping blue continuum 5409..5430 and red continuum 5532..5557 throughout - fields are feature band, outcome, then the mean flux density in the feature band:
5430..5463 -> 1.0 Angstrom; 19.3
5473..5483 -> 0.7 Angstrom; 18.7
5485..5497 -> -0.2 Angstrom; 20.6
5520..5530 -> 0.2 Angstrom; 20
